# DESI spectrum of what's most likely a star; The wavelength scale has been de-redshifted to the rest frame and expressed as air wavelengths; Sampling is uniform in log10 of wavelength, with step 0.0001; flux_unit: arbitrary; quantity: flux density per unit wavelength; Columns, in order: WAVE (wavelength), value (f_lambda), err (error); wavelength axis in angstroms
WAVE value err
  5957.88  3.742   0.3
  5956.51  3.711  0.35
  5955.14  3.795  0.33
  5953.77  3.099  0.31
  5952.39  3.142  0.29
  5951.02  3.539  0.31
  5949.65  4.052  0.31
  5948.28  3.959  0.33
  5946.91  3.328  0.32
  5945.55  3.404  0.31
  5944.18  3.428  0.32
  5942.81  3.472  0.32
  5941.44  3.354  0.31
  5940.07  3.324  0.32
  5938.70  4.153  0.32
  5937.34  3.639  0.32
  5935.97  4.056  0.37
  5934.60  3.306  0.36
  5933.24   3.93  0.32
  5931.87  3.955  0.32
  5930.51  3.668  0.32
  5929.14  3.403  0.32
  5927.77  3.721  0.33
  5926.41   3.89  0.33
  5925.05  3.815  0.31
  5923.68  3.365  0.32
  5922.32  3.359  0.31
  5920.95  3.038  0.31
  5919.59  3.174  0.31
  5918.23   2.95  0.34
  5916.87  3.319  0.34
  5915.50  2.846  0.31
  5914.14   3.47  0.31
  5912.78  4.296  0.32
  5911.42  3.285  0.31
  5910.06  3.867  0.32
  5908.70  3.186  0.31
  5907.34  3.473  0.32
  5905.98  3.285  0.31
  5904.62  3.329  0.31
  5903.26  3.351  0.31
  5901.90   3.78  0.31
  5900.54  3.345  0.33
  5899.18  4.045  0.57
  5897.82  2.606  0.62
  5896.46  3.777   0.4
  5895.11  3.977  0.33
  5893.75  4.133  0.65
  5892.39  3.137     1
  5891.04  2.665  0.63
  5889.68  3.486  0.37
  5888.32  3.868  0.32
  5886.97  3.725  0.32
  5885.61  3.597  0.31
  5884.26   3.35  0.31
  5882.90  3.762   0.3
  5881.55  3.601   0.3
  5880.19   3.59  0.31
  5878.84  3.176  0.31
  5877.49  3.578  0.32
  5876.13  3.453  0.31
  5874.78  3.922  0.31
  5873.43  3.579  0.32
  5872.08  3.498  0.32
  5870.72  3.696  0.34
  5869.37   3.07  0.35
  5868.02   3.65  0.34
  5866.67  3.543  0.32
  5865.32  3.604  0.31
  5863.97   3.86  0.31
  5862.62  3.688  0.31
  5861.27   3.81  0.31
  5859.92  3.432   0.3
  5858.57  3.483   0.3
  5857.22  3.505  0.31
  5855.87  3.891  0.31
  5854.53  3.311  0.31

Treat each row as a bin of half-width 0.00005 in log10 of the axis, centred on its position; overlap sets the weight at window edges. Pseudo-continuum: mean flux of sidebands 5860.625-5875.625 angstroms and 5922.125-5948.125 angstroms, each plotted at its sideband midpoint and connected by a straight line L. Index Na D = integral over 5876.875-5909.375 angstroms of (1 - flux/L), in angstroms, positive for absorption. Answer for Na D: 1.19 angstroms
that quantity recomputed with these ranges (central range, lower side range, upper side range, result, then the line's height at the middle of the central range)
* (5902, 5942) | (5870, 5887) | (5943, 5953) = 0.5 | 3.56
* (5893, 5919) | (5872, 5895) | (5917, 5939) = 0.5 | 3.56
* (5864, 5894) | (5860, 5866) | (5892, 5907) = 0.8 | 3.63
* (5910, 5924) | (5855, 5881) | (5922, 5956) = 1.0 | 3.6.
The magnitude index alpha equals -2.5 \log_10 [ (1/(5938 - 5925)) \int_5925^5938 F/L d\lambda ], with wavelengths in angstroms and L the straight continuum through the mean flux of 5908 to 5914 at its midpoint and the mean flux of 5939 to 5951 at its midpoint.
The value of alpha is -0.04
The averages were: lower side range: 3.64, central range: 3.74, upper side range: 3.56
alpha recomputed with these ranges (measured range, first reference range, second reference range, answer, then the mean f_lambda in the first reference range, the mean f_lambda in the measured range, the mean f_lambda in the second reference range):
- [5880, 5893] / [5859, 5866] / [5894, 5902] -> 0.05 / 3.67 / 3.48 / 3.6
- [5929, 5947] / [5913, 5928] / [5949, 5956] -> -0.05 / 3.38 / 3.62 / 3.52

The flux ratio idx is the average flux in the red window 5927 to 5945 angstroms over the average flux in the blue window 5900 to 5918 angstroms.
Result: 1.1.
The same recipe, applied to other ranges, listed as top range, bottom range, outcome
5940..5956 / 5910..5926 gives 1.03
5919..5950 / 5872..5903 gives 1.01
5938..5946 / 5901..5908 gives 1.03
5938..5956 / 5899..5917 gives 1.02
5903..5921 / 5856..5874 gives 0.94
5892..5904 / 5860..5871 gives 0.99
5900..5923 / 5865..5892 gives 0.96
